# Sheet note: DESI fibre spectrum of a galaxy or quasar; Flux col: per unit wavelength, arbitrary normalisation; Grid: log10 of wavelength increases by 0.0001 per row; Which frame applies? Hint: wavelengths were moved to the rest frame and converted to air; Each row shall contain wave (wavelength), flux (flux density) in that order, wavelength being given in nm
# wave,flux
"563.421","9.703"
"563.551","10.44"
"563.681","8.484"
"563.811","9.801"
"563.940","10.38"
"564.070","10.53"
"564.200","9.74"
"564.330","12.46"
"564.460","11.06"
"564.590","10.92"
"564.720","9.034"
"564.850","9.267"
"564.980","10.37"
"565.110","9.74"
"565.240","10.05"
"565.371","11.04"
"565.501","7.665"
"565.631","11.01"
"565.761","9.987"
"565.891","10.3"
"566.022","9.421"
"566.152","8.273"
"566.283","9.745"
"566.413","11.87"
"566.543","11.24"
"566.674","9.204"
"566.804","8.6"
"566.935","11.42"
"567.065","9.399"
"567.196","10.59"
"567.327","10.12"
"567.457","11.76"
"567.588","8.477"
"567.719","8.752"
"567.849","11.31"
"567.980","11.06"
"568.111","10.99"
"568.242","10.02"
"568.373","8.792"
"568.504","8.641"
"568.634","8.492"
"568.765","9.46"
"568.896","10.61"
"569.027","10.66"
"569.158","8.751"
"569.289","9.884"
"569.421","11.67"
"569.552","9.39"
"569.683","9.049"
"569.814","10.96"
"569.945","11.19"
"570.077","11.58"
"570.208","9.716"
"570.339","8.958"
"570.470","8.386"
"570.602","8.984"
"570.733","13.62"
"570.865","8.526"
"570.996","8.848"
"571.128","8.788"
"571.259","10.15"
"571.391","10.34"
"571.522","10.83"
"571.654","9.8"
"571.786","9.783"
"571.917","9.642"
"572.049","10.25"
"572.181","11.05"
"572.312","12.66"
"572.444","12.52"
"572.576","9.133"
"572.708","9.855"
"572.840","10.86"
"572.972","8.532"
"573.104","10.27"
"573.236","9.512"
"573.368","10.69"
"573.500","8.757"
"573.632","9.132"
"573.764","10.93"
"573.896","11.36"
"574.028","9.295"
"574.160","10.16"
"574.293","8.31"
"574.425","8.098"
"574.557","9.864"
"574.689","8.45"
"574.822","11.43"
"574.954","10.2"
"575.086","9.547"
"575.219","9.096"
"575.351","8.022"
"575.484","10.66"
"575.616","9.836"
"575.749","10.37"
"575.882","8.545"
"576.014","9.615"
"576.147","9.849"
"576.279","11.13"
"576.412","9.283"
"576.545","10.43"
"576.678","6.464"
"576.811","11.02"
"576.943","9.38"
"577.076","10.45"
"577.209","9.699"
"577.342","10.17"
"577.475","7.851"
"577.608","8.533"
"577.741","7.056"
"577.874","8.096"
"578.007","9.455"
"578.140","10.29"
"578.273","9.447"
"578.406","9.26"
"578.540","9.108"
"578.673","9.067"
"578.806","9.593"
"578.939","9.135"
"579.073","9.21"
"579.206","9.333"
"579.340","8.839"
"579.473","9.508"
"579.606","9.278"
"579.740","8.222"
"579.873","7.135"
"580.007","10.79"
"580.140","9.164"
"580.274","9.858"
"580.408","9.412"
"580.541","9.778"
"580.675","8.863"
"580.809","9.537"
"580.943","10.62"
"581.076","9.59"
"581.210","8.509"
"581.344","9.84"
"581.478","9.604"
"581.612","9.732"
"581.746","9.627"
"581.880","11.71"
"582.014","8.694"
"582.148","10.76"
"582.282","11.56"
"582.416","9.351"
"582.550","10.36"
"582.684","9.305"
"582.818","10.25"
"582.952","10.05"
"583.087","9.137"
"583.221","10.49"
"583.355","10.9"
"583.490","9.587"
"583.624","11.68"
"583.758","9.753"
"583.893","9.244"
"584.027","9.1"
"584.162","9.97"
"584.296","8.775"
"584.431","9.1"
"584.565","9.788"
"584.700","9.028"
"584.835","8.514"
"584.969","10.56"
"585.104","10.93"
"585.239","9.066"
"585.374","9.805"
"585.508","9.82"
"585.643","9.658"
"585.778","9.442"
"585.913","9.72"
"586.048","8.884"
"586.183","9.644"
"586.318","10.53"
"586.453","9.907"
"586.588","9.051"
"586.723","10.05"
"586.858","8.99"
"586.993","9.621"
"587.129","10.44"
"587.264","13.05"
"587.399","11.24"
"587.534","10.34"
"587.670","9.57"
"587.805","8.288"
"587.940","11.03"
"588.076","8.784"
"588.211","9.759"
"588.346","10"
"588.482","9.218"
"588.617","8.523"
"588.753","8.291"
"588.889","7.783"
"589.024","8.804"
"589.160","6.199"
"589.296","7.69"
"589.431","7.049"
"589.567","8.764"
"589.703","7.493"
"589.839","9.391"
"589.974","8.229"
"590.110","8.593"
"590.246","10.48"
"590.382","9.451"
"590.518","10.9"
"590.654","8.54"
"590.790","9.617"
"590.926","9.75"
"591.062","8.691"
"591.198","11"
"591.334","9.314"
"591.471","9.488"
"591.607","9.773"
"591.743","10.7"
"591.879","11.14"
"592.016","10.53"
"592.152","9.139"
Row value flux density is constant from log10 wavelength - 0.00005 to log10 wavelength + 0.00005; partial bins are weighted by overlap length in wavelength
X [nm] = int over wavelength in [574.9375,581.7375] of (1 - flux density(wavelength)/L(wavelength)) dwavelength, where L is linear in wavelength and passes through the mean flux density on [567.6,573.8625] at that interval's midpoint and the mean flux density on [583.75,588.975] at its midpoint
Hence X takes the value 0.33 nm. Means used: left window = 10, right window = 9.62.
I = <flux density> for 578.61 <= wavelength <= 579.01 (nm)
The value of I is 9.26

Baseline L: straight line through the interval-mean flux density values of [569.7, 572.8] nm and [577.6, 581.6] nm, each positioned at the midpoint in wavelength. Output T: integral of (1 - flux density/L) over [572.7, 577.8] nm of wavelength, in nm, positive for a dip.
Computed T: 0.10 nm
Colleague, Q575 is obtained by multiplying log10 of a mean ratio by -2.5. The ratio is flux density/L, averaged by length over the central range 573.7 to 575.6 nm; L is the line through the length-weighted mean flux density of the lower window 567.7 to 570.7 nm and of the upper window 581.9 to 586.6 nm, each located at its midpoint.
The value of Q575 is 0.02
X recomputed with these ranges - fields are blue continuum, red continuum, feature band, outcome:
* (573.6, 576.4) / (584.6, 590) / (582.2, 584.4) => -0.12 nm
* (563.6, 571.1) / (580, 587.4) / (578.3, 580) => 0.14 nm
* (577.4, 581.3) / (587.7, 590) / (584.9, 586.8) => -0.23 nm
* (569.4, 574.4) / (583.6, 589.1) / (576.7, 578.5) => 0.12 nm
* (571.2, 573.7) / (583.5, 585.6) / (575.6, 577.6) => 0.09 nm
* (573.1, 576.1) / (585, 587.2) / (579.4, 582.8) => 0.02 nm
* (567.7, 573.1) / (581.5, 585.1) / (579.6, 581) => 0.09 nm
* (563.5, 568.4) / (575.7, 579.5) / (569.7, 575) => -0.20 nm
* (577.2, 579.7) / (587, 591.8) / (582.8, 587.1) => -0.23 nm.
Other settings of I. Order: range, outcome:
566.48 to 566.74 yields 10.2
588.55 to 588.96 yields 8.2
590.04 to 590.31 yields 9.5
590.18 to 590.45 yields 9.96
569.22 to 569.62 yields 10.3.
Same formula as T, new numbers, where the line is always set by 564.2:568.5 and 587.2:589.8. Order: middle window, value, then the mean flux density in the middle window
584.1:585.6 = -0.059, 9.58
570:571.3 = 0.017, 9.76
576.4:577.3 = 0.003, 9.56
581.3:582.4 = -0.094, 10.2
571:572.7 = -0.087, 10.3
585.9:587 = -0.055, 9.6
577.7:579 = 0.059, 9.09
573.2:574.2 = -0.025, 10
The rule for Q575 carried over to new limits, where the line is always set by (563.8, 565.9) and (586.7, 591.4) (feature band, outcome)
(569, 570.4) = -0.014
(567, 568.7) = 0.023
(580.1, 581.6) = 0.007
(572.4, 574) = -0.021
